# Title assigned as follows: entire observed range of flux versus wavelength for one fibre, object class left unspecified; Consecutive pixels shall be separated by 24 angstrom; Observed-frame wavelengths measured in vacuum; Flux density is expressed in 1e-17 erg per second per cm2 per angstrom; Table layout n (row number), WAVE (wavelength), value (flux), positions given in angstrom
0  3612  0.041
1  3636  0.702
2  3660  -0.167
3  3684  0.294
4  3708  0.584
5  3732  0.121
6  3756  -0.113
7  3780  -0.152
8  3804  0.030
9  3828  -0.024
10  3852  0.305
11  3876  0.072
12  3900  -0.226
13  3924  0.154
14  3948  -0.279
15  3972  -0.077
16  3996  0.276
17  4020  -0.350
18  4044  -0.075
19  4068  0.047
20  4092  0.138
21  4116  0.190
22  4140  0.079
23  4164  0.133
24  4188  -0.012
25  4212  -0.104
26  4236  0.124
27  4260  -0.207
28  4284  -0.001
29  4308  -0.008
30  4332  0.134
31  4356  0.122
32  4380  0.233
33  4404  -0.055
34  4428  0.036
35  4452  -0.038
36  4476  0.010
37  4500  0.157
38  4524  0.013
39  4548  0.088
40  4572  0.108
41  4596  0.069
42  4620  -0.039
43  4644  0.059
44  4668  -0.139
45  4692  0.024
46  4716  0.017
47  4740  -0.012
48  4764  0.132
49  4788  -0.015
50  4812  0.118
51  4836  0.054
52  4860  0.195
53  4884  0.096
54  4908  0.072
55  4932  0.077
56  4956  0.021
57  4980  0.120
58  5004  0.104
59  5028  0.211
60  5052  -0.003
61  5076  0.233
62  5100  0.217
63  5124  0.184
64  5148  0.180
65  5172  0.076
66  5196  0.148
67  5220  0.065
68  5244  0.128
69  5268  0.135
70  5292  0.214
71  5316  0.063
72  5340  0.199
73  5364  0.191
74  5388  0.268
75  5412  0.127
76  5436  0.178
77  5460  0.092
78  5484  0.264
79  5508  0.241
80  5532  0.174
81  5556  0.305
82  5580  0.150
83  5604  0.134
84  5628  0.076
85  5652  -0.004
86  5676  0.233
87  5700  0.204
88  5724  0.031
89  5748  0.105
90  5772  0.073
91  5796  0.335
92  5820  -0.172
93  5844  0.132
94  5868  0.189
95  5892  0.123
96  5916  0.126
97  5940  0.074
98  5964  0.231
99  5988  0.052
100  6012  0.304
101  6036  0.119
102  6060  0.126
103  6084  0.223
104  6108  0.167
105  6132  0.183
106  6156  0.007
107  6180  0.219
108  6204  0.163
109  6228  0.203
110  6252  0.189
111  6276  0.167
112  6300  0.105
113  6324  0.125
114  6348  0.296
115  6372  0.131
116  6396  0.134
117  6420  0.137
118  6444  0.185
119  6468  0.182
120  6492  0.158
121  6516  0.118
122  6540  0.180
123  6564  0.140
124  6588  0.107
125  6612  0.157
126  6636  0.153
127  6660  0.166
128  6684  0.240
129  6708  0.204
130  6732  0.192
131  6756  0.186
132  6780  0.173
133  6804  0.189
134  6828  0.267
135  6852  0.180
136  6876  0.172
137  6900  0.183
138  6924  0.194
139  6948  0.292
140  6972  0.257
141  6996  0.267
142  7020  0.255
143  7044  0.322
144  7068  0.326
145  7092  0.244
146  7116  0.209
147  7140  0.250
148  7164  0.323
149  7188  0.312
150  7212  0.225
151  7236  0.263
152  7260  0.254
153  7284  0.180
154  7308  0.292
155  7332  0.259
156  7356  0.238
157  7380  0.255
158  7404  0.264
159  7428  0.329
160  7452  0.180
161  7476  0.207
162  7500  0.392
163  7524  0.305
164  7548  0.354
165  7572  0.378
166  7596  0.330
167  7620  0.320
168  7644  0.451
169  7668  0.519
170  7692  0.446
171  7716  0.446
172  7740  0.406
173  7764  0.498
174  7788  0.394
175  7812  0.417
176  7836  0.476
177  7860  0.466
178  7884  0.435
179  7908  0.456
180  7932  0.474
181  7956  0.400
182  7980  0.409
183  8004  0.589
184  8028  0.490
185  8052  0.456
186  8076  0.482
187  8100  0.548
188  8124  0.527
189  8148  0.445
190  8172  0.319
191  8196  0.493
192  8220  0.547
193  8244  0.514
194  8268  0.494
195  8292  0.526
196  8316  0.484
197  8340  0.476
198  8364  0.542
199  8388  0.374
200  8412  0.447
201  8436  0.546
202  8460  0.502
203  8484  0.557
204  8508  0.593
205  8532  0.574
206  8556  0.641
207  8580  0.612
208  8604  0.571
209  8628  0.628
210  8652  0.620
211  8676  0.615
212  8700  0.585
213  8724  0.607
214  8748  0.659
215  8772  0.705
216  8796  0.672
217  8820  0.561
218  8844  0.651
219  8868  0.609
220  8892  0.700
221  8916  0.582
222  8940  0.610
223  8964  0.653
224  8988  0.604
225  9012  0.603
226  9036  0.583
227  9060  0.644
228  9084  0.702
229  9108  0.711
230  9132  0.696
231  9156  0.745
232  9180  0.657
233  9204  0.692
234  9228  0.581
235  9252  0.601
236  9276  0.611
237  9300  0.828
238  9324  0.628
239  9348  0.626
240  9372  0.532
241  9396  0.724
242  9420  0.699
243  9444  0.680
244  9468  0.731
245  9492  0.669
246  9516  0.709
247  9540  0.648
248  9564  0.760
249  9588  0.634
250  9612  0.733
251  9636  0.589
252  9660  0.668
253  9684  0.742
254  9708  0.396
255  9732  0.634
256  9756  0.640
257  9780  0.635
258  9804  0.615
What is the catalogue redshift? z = 0.897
